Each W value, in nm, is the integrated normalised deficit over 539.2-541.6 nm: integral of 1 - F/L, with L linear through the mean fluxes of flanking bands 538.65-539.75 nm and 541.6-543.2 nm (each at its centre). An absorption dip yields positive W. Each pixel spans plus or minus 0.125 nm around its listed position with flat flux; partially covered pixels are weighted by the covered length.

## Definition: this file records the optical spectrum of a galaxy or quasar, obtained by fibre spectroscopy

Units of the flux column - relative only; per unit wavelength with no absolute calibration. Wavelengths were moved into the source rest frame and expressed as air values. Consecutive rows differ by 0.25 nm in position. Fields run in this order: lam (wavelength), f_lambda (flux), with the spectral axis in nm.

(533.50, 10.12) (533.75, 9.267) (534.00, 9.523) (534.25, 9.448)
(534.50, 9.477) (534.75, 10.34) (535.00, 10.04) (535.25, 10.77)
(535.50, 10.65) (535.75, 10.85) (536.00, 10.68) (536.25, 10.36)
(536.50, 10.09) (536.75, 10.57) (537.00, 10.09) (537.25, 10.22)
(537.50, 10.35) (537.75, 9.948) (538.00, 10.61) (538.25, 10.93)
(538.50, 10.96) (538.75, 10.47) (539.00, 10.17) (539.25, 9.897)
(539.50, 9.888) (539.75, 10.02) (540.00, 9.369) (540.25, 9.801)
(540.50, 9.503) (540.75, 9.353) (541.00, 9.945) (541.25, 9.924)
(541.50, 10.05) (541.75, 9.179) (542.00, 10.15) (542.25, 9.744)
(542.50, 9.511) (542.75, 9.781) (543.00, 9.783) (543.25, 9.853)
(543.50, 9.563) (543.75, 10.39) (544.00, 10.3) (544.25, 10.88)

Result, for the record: 0.04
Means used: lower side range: 10.1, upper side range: 9.7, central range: 9.77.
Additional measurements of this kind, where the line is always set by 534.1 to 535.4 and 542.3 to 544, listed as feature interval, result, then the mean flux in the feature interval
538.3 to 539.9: -0.05 nm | 10.3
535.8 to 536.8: -0.05 nm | 10.4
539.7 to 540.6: 0.02 nm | 9.65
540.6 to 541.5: 0.01 nm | 9.78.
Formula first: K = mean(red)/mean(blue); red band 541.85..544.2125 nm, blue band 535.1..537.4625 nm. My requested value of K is 0.95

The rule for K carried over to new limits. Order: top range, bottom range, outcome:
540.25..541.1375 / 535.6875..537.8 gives 0.93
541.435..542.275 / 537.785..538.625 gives 0.91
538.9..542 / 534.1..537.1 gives 0.95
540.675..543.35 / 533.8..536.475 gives 0.96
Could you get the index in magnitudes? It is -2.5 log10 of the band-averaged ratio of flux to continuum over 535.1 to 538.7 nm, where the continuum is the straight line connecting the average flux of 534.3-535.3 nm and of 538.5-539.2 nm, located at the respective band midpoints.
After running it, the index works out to -0.029 mag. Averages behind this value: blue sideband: 10.1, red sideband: 10.4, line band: 10.5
